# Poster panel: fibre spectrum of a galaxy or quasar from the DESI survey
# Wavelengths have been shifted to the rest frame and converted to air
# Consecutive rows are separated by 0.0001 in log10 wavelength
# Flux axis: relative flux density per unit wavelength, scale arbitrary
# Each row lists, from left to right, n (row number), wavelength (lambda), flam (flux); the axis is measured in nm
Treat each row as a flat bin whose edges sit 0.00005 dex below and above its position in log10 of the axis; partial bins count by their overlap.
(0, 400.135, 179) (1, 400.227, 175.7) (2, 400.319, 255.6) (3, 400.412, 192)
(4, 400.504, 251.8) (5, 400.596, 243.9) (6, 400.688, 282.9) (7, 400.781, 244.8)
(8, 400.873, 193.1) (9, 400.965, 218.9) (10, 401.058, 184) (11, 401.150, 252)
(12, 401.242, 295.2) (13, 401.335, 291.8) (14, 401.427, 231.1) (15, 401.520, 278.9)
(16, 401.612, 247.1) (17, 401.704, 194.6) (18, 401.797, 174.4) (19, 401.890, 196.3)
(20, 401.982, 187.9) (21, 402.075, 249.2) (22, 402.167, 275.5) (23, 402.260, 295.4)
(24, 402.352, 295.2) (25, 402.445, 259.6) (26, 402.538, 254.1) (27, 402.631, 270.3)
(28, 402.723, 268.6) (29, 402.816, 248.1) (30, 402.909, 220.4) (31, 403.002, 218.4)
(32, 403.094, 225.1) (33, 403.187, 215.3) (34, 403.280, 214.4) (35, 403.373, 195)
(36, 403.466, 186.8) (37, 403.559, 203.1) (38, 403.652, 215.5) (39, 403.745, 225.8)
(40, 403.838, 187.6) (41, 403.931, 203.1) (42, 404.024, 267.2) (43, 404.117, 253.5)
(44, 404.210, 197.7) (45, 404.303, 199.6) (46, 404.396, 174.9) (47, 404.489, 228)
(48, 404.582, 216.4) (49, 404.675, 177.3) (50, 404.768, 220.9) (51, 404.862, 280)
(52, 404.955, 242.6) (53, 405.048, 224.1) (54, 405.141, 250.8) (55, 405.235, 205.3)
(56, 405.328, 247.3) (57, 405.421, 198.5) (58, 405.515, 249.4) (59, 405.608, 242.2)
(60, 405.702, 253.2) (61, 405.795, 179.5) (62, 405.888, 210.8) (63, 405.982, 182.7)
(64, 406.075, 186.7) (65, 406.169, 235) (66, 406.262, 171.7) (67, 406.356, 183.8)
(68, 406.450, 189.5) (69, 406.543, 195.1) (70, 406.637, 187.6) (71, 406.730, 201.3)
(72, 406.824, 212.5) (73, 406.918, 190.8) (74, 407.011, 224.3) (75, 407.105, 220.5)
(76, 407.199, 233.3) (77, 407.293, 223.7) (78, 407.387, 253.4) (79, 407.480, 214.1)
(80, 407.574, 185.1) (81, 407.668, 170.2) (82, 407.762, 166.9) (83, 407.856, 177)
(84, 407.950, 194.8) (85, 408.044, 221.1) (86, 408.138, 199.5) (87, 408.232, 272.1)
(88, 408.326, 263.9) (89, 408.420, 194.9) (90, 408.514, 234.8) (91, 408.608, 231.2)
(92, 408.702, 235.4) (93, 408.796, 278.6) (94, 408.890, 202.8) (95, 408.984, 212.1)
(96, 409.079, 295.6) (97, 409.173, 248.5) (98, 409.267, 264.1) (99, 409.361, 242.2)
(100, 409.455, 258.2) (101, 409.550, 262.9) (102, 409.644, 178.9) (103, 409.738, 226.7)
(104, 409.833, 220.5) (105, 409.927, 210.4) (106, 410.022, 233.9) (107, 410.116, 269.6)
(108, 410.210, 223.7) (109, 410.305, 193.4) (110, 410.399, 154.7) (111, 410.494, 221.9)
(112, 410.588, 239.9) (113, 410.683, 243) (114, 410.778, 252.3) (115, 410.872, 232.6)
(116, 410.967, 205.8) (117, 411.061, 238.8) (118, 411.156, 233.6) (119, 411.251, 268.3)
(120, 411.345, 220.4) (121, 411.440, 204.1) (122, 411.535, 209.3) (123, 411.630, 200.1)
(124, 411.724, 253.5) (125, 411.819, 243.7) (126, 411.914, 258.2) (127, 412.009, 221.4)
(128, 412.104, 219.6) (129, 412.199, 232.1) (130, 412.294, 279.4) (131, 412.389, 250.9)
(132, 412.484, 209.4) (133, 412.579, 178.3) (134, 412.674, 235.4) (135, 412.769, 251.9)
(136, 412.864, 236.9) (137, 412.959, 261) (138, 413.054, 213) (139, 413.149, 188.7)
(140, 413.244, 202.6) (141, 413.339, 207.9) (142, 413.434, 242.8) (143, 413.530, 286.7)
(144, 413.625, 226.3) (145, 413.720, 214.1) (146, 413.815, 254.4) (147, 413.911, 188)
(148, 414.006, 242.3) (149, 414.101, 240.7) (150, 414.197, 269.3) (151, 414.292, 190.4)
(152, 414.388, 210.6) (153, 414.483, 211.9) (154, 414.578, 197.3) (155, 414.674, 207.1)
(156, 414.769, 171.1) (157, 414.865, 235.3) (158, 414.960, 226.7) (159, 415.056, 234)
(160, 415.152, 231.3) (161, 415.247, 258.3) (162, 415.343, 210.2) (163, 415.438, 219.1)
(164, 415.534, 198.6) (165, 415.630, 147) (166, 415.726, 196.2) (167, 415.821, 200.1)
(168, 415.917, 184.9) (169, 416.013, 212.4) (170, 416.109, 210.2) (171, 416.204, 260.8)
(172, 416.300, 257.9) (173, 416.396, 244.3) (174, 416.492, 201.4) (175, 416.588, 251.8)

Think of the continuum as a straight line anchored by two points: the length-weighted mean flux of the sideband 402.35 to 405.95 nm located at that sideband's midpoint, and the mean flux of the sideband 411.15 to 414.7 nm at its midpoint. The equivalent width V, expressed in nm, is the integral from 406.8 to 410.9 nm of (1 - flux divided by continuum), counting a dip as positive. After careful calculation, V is 0.04 nm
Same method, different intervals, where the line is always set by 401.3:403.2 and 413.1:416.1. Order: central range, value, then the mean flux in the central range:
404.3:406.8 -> 0.247 nm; 213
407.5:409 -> 0.097 nm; 215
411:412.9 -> -0.086 nm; 232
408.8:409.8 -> -0.057 nm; 241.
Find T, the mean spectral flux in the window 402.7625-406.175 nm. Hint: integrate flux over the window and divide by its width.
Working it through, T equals 218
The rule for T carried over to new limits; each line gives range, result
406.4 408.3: 207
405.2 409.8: 219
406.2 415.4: 224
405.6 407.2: 204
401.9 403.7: 236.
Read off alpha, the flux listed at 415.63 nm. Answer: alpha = 147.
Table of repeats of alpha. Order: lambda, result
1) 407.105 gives 220.5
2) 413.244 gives 202.6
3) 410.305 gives 193.4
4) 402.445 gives 259.6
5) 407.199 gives 233.3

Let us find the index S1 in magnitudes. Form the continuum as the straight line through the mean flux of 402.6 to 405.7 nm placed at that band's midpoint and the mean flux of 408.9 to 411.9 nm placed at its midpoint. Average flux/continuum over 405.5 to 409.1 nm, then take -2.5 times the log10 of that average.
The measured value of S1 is 0.07 mag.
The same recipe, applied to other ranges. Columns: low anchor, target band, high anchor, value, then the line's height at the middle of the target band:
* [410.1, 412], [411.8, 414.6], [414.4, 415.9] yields -0.05 mag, 218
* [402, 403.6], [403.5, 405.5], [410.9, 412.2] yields 0.08 mag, 238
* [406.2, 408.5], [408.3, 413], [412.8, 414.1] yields -0.07 mag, 219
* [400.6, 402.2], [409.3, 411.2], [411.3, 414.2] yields 0.02 mag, 231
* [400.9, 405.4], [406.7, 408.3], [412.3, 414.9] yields 0.09 mag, 228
